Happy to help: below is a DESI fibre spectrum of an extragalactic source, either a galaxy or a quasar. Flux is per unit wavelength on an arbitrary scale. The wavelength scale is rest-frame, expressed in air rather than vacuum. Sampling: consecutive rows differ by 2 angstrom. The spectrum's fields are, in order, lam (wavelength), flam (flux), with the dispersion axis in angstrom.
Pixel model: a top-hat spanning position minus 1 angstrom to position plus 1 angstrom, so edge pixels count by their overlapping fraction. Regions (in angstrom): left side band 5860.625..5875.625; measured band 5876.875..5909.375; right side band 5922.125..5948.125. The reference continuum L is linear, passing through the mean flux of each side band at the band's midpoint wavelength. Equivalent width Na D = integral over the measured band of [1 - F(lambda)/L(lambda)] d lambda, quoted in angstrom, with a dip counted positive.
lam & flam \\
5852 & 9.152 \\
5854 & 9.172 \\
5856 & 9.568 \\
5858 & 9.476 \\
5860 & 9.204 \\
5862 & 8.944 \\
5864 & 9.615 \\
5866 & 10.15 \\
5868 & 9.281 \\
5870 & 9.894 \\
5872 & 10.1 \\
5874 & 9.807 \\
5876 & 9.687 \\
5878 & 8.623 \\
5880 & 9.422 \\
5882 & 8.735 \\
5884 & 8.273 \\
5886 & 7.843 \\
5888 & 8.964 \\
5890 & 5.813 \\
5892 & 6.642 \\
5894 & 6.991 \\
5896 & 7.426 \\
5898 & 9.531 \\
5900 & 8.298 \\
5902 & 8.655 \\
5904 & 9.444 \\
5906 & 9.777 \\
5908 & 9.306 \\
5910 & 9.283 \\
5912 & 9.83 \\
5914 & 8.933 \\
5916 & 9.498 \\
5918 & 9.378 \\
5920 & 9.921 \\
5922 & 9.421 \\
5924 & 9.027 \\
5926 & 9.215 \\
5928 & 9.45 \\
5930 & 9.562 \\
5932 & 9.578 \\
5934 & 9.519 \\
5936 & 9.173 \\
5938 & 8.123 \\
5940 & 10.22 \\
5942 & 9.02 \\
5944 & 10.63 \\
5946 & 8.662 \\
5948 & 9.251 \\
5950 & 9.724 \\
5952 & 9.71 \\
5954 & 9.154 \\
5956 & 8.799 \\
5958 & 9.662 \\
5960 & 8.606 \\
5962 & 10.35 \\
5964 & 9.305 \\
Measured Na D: 4.0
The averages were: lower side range 9.67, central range 8.37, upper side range 9.35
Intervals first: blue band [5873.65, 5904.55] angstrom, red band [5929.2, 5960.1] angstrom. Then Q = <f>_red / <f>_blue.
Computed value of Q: 1.1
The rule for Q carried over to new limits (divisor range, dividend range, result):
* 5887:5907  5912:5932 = 1.15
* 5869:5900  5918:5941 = 1.10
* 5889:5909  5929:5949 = 1.14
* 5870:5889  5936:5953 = 1.03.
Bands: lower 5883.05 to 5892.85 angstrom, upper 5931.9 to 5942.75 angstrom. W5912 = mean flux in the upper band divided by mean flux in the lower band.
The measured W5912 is 1.23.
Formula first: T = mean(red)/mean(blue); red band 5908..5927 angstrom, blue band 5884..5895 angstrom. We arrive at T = 1.28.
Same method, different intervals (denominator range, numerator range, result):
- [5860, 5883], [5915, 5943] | 0.99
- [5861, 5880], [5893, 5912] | 0.92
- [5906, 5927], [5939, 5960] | 1.00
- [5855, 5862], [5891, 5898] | 0.79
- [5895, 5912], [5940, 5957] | 1.04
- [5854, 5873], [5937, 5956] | 0.98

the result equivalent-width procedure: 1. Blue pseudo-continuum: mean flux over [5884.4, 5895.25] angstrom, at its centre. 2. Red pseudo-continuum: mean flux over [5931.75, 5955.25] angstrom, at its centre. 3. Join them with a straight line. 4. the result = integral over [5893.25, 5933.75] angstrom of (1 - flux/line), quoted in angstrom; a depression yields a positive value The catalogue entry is -4.6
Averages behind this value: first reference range 7.31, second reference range 9.38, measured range 9.15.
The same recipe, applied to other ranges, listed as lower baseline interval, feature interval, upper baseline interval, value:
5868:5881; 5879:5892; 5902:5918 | 2.0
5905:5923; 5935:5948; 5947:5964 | 0.2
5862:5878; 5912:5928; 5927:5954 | 0.2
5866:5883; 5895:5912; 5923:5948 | 0.7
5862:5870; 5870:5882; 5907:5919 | 0.1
